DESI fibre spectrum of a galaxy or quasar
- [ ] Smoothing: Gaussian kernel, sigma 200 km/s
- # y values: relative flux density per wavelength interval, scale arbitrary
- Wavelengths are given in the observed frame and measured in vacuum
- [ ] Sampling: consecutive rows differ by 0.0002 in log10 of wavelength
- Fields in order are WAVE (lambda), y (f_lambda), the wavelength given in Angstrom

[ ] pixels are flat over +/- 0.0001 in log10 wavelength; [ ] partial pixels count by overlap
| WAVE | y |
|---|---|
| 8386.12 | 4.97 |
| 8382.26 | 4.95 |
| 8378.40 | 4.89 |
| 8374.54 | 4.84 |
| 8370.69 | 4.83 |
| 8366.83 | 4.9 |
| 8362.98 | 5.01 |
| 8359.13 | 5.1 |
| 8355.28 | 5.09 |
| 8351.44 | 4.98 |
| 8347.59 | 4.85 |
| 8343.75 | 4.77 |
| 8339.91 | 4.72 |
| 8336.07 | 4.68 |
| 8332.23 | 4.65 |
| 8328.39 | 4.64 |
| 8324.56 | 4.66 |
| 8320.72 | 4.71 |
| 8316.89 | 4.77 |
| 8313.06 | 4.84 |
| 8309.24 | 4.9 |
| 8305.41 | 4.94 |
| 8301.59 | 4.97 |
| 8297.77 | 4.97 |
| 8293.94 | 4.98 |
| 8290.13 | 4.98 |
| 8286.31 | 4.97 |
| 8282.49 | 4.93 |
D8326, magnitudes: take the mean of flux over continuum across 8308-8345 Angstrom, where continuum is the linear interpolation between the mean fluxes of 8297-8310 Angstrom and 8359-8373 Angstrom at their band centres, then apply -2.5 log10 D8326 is 0.05 mag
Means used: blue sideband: 4.95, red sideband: 4.94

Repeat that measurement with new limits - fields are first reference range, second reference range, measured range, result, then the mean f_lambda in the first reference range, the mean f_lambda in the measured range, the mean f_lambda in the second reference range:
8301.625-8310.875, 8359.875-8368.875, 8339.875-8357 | 0.013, 4.93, 4.9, 4.97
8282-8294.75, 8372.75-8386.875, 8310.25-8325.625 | 0.042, 4.97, 4.76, 4.91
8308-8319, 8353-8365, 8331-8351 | 0.049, 4.83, 4.75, 5.07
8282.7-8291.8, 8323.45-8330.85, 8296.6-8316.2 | -0.023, 4.96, 4.91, 4.65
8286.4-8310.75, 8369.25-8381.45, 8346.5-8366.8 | -0.026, 4.96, 5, 4.86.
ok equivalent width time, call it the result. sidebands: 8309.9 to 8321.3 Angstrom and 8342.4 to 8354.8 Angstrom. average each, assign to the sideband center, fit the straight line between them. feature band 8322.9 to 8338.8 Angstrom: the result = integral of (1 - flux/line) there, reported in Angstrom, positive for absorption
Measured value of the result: 0.6 Angstrom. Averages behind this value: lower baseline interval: 4.8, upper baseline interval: 4.9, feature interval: 4.66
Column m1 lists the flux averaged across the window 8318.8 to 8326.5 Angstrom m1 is 4.68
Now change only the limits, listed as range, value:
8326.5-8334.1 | 4.64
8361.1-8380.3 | 4.89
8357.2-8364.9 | 5.05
